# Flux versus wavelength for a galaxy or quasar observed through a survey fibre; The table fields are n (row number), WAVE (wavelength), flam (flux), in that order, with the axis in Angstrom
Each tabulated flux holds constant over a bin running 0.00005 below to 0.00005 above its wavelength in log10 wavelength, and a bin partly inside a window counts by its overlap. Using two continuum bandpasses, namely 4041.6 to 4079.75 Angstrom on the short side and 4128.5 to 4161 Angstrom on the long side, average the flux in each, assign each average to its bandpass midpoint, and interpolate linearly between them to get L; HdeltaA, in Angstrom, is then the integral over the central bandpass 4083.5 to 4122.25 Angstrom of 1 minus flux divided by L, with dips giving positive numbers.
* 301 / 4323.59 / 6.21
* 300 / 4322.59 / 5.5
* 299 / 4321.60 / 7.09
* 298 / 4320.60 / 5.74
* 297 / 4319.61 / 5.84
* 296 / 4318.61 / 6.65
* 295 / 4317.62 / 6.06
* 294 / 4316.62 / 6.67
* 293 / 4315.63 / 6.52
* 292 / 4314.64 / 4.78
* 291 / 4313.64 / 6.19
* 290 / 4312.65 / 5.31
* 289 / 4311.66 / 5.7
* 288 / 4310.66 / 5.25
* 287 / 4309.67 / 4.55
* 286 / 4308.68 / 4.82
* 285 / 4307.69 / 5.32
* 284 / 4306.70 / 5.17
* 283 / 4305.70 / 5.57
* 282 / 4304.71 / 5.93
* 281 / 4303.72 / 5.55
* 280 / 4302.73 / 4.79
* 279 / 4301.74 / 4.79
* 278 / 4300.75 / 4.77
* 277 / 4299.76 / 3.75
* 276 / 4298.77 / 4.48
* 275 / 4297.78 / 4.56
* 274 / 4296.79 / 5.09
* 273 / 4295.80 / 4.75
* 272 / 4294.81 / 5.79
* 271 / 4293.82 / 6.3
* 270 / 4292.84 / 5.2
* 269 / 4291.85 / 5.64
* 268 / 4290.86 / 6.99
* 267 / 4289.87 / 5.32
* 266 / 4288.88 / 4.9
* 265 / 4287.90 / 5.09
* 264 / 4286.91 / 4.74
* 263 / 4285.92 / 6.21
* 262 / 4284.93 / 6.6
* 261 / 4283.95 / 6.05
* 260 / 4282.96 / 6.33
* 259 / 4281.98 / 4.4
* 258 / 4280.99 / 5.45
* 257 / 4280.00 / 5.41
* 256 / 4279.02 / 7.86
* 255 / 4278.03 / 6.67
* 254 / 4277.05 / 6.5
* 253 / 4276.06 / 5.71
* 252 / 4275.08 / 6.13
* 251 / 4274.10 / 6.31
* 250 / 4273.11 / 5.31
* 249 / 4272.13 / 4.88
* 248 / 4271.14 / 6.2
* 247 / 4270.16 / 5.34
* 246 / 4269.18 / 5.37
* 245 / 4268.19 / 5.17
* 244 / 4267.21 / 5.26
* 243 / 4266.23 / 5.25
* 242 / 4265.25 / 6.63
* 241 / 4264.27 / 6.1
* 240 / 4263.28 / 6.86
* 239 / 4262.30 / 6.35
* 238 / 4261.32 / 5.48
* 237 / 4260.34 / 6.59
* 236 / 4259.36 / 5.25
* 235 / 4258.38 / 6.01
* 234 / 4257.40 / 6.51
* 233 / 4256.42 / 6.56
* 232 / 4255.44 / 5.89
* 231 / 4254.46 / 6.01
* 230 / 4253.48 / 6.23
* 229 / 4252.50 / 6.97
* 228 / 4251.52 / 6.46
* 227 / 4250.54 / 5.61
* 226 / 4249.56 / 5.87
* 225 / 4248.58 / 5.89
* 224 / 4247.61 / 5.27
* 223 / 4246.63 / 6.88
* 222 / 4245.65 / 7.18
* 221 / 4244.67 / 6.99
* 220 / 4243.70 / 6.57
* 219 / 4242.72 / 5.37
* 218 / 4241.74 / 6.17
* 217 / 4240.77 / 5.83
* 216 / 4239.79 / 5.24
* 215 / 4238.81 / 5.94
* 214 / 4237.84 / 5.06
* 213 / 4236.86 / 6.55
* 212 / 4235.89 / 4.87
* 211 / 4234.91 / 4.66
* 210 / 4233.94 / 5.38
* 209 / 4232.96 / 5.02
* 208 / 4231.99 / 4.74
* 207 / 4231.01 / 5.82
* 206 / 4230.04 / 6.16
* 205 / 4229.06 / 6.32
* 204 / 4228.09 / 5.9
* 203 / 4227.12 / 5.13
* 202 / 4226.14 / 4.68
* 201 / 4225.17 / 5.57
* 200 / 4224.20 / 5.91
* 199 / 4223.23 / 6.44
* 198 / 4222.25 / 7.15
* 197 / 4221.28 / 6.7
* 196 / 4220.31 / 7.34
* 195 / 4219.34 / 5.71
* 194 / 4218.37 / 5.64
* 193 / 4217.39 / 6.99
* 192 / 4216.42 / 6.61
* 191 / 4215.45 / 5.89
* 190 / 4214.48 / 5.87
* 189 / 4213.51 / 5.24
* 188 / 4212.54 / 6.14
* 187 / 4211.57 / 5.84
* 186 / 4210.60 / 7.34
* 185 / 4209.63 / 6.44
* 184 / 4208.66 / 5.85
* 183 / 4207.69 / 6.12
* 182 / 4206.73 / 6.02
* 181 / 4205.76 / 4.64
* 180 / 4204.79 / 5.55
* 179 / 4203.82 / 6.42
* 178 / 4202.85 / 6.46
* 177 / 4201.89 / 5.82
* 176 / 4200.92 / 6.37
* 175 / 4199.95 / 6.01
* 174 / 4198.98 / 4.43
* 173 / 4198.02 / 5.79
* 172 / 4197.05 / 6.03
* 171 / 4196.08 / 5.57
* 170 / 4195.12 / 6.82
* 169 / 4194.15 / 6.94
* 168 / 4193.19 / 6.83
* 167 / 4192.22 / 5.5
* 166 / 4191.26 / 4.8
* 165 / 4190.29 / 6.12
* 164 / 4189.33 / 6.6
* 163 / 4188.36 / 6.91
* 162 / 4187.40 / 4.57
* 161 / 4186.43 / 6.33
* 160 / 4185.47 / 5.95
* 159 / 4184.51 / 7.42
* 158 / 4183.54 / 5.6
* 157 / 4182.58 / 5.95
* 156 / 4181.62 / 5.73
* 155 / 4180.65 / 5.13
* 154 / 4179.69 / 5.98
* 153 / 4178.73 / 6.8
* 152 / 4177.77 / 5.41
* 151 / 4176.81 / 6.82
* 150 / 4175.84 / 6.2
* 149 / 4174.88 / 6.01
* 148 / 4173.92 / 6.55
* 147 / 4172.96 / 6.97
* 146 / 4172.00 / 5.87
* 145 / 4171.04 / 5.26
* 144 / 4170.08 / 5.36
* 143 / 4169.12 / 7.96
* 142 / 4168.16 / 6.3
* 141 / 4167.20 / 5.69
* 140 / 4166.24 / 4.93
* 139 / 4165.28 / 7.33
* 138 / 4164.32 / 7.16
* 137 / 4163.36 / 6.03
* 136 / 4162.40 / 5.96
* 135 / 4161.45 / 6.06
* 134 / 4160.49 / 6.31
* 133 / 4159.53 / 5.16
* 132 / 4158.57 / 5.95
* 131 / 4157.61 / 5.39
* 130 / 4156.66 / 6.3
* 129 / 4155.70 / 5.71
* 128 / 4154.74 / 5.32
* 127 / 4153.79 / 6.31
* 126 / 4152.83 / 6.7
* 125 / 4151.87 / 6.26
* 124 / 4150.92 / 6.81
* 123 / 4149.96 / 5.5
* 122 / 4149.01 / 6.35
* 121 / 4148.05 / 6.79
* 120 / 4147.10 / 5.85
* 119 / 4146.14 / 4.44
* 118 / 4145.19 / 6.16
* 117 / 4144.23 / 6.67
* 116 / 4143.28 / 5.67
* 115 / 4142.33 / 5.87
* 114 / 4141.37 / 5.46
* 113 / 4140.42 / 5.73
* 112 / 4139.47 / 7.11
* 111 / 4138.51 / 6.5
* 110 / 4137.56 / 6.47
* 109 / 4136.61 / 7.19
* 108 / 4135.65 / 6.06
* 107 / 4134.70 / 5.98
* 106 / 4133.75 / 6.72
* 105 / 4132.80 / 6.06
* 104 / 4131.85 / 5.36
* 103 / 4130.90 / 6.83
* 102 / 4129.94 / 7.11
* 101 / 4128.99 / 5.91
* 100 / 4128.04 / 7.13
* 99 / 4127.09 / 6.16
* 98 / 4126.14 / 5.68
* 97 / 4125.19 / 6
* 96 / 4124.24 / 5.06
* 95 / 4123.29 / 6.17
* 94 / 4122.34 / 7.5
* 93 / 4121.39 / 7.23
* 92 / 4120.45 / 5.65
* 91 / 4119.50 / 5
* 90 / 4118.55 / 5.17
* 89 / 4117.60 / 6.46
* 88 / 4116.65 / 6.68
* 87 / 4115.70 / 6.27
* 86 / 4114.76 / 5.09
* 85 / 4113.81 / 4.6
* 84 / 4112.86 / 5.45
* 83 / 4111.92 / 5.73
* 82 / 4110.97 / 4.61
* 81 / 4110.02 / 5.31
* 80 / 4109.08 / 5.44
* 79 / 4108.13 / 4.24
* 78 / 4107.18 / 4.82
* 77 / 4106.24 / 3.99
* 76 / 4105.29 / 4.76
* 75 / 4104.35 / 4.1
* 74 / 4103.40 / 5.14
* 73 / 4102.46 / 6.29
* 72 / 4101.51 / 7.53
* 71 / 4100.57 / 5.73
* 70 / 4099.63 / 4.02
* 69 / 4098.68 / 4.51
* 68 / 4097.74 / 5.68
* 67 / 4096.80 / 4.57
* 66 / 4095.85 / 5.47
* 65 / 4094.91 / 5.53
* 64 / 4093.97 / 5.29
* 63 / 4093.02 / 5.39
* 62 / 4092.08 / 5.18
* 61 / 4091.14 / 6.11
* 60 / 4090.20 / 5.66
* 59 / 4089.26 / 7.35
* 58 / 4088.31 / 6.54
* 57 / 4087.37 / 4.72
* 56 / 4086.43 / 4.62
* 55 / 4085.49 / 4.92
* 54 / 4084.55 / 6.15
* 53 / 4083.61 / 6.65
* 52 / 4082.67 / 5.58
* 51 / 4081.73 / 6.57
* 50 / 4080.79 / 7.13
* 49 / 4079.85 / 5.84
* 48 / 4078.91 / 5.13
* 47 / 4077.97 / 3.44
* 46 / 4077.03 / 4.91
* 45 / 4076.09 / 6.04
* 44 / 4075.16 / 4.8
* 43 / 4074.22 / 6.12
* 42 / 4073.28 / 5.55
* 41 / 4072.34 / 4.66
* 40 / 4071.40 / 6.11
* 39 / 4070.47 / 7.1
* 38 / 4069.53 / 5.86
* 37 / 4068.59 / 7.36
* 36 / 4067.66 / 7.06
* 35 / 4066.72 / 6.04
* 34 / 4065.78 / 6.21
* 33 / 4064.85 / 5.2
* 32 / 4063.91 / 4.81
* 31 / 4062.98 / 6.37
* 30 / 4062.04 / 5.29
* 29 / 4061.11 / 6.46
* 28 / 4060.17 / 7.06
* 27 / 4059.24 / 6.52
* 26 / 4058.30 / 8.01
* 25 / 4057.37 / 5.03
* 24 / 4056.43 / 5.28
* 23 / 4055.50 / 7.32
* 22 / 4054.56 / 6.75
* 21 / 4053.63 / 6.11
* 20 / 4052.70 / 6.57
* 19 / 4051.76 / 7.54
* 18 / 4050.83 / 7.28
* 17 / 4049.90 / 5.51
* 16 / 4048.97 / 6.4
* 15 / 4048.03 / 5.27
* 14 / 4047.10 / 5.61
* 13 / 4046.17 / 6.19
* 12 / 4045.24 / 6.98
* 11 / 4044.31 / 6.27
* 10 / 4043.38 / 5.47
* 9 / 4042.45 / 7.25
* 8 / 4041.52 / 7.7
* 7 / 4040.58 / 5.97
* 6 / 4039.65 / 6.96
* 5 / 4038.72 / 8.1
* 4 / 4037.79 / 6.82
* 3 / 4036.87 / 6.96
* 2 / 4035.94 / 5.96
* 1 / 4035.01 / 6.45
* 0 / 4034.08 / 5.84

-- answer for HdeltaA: 4.1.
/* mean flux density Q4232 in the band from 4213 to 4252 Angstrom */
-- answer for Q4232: 5.92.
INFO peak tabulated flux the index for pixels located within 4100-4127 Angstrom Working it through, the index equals 7.53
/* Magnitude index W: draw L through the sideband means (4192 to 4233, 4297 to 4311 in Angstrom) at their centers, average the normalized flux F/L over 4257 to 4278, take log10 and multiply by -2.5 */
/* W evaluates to -0.099 mag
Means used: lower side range 6.01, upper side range 4.95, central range 5.88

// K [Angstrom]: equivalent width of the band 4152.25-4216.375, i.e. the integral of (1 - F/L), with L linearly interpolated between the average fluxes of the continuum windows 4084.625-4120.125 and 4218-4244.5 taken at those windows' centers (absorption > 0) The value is -4.7 Angstrom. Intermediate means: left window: 5.36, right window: 5.79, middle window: 6.05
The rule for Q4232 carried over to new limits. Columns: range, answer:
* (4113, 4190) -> 6.11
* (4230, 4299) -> 5.81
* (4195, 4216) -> 5.93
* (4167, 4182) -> 6.14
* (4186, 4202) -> 5.97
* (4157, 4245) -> 5.99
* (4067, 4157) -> 5.81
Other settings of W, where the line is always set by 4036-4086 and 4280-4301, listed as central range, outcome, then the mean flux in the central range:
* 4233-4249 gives -0.06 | 5.84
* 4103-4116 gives 0.21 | 4.95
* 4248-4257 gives -0.12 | 6.16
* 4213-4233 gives -0.07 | 5.96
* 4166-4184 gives -0.05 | 6.04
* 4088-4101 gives 0.11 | 5.49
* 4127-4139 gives -0.09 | 6.43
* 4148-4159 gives -0.04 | 6.09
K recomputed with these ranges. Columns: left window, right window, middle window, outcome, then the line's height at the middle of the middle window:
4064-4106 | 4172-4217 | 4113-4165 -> -2.27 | 5.84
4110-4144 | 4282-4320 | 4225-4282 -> -2.62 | 5.62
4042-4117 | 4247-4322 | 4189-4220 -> -1.50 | 5.74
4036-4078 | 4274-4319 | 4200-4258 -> -2.36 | 5.76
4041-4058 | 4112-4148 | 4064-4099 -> 3.12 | 6.26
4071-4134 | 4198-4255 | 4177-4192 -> -0.31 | 5.84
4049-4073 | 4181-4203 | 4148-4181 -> -0.31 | 6.07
